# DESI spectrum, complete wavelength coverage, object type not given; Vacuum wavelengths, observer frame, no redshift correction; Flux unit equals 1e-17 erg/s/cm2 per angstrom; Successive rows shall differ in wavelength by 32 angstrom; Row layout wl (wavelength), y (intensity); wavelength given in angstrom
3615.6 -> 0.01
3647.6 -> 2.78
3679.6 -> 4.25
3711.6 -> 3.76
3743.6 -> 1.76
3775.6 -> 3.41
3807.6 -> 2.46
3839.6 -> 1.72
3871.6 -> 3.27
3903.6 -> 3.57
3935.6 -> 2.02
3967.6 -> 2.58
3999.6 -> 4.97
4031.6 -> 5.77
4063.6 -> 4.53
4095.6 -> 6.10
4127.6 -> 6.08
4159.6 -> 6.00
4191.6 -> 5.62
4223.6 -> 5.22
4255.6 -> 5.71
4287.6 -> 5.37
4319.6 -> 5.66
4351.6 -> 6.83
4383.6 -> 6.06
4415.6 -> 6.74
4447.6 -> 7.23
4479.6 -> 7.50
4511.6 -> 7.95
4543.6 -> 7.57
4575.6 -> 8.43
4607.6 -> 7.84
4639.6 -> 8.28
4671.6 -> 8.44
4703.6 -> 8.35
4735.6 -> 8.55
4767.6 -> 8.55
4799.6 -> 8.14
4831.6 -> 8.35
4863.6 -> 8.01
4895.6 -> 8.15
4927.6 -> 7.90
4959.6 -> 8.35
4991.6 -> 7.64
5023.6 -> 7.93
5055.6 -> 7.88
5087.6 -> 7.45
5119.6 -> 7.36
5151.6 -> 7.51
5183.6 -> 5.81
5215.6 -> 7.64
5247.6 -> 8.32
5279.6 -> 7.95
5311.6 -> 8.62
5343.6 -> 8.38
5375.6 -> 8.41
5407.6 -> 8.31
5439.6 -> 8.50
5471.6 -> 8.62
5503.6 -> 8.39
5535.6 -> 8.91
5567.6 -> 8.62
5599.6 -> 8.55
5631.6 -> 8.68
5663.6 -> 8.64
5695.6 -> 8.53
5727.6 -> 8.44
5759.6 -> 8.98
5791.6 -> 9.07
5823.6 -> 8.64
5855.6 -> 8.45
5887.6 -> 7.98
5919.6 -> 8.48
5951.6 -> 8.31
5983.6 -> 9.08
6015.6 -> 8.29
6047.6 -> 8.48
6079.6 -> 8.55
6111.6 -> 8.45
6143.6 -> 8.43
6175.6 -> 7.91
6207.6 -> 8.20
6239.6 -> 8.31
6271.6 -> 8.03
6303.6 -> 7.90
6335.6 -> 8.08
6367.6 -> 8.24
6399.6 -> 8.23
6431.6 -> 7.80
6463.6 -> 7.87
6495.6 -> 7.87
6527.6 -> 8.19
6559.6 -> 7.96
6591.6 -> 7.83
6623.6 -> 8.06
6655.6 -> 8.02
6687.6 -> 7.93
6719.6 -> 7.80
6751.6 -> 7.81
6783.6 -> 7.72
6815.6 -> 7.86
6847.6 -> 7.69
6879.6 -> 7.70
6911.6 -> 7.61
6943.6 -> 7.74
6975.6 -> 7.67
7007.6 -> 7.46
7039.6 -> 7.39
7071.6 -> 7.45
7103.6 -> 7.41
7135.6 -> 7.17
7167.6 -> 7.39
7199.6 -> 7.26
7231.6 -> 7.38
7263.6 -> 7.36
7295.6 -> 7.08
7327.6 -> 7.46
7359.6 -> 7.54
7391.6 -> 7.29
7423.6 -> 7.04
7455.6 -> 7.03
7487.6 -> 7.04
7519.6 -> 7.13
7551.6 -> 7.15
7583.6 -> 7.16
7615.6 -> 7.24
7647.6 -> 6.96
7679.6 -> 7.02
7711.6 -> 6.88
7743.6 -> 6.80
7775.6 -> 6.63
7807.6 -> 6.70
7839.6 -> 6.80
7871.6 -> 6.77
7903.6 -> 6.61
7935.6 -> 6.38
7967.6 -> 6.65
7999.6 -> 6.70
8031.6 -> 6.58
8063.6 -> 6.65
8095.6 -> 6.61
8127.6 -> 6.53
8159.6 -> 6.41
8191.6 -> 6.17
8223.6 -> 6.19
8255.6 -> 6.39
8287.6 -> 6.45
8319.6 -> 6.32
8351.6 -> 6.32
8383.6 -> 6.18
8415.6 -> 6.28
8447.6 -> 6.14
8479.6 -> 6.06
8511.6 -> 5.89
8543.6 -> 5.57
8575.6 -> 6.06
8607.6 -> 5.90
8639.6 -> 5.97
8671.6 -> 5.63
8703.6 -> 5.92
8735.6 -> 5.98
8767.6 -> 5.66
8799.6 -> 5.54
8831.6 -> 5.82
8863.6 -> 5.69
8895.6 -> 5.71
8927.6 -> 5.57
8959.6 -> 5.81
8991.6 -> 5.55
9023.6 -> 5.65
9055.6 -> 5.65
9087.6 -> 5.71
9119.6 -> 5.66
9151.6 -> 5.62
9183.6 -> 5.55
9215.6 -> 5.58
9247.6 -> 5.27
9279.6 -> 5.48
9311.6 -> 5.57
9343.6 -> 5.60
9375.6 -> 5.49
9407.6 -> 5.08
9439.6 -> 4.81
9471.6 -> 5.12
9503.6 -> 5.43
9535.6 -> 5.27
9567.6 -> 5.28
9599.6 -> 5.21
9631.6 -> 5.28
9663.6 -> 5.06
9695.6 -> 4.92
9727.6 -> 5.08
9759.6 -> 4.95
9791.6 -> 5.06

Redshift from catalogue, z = 0.000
